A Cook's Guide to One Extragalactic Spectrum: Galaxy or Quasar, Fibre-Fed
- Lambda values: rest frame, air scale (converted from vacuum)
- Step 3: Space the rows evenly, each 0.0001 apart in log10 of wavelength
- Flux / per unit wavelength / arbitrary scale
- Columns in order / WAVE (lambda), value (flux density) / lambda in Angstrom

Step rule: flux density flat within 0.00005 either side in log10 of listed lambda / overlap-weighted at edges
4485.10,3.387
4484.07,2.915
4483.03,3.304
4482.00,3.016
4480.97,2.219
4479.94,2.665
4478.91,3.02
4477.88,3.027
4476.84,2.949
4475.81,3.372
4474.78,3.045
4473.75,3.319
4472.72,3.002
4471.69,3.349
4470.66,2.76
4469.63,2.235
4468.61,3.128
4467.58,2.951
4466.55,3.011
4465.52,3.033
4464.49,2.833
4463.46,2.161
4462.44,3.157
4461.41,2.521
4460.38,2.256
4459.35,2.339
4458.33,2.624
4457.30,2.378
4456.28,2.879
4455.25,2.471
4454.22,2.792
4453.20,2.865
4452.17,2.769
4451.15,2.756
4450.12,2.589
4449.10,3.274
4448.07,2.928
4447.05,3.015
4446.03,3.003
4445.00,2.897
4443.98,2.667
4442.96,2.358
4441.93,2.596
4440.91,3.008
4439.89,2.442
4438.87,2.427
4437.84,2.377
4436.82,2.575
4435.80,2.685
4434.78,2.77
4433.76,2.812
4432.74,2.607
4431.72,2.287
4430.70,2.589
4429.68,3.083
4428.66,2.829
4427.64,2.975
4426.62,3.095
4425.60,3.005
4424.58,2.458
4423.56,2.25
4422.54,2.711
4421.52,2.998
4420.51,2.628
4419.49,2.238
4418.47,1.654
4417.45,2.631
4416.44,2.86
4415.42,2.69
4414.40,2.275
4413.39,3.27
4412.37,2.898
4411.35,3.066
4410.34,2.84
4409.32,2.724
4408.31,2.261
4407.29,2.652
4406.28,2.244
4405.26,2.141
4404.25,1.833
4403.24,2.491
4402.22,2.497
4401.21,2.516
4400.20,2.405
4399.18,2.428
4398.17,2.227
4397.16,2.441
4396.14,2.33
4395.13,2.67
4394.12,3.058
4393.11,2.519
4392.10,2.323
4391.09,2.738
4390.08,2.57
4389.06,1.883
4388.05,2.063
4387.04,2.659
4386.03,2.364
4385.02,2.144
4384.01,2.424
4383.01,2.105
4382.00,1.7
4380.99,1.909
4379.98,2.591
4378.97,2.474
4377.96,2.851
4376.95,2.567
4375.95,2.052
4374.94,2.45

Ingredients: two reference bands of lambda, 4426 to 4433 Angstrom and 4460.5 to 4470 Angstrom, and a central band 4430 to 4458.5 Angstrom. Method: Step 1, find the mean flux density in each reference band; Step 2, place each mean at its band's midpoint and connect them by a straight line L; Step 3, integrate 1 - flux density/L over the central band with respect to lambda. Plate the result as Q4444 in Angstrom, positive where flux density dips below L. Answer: 0.85 Angstrom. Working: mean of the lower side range 2.79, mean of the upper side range 2.77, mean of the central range 2.7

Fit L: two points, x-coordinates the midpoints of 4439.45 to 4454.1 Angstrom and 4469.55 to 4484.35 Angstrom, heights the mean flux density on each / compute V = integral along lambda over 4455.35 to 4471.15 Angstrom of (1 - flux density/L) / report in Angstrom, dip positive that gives 1.2 Angstrom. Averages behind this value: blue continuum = 2.8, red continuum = 2.97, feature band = 2.68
